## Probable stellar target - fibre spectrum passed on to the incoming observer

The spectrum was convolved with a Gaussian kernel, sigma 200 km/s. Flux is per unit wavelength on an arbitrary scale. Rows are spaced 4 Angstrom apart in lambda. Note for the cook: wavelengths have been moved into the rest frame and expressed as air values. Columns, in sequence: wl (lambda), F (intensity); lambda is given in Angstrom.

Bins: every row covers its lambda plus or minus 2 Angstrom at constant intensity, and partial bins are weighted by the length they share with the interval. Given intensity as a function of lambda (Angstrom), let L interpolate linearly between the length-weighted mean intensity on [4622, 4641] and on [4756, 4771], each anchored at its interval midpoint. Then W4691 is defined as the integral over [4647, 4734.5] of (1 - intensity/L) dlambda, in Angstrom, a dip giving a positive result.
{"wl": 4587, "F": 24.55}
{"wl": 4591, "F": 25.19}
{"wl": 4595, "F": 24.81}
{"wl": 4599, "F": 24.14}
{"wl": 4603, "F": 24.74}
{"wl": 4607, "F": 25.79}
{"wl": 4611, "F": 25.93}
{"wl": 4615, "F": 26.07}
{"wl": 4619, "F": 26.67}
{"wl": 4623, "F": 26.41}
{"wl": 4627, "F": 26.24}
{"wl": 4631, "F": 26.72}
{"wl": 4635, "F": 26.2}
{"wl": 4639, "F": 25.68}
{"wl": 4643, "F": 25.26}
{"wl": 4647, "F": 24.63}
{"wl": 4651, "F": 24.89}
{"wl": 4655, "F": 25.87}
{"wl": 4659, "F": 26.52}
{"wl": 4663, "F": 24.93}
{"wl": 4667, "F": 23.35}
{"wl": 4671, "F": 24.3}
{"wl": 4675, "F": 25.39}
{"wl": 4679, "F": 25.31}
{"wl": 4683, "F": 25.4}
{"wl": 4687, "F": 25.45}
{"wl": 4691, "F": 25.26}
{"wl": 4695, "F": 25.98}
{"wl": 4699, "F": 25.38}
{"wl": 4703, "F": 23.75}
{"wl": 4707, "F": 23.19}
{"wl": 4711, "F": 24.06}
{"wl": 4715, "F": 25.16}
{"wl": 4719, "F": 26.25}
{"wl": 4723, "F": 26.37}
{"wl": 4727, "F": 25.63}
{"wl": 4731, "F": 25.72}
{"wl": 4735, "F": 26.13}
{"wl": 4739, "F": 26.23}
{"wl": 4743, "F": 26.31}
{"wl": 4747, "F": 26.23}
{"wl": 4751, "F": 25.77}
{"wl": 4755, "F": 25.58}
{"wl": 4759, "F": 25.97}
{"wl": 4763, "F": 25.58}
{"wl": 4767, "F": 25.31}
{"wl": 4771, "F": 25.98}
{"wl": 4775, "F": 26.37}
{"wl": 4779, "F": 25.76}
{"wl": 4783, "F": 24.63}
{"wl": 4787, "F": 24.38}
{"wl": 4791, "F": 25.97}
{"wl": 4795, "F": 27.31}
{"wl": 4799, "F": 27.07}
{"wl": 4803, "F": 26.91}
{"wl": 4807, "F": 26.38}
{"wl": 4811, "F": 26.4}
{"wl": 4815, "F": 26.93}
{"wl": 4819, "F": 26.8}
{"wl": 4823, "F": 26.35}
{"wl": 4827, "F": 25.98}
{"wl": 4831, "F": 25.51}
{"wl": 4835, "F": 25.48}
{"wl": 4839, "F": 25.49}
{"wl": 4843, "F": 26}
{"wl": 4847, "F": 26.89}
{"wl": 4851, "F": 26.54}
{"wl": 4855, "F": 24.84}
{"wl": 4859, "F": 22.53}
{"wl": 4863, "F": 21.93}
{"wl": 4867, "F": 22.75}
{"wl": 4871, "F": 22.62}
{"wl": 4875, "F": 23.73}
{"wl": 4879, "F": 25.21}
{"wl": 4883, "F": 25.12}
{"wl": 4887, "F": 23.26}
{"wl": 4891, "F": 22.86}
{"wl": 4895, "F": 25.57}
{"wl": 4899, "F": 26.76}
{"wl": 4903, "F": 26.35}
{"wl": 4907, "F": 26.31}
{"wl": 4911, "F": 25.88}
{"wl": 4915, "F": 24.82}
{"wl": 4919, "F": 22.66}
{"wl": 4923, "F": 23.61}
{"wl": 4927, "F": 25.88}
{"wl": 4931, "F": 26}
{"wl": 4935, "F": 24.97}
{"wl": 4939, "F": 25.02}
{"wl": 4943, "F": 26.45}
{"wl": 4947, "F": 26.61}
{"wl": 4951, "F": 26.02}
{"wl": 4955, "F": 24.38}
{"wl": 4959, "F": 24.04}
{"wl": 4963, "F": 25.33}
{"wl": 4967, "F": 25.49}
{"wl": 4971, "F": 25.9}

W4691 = 2.8 Angstrom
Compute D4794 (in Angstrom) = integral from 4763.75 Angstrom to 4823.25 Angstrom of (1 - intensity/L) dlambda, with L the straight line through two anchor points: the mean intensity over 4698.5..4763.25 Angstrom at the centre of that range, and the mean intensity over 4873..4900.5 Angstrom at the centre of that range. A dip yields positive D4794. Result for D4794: -2.4 Angstrom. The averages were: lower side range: 25.5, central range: 26.2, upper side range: 24.6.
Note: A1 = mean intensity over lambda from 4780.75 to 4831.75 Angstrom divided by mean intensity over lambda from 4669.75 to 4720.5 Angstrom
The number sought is 1.05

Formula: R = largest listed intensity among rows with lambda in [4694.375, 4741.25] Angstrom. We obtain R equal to 26.37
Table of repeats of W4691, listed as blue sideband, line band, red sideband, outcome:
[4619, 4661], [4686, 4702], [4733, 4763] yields 0.3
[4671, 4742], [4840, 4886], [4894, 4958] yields 1.8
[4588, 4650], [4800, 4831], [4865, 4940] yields -1.9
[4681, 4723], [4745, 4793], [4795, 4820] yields 1.0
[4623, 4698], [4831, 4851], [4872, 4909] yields -0.7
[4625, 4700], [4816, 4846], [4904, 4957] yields -0.8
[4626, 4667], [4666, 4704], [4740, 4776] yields 1.0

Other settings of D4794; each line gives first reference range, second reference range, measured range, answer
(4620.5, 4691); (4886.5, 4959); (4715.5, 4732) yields -0.36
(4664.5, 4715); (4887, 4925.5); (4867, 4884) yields 0.64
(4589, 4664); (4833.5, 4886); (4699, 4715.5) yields 0.75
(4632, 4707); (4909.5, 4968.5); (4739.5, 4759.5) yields -0.66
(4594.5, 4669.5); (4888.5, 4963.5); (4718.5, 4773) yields -1.11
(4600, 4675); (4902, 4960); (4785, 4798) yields -0.30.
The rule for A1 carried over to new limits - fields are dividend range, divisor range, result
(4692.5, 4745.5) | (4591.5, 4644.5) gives 0.99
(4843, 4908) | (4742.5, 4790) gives 0.96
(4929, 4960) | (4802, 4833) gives 0.97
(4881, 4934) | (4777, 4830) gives 0.95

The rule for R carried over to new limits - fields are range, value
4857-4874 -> 22.75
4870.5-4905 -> 26.76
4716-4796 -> 27.31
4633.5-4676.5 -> 26.52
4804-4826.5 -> 26.93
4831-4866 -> 26.89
